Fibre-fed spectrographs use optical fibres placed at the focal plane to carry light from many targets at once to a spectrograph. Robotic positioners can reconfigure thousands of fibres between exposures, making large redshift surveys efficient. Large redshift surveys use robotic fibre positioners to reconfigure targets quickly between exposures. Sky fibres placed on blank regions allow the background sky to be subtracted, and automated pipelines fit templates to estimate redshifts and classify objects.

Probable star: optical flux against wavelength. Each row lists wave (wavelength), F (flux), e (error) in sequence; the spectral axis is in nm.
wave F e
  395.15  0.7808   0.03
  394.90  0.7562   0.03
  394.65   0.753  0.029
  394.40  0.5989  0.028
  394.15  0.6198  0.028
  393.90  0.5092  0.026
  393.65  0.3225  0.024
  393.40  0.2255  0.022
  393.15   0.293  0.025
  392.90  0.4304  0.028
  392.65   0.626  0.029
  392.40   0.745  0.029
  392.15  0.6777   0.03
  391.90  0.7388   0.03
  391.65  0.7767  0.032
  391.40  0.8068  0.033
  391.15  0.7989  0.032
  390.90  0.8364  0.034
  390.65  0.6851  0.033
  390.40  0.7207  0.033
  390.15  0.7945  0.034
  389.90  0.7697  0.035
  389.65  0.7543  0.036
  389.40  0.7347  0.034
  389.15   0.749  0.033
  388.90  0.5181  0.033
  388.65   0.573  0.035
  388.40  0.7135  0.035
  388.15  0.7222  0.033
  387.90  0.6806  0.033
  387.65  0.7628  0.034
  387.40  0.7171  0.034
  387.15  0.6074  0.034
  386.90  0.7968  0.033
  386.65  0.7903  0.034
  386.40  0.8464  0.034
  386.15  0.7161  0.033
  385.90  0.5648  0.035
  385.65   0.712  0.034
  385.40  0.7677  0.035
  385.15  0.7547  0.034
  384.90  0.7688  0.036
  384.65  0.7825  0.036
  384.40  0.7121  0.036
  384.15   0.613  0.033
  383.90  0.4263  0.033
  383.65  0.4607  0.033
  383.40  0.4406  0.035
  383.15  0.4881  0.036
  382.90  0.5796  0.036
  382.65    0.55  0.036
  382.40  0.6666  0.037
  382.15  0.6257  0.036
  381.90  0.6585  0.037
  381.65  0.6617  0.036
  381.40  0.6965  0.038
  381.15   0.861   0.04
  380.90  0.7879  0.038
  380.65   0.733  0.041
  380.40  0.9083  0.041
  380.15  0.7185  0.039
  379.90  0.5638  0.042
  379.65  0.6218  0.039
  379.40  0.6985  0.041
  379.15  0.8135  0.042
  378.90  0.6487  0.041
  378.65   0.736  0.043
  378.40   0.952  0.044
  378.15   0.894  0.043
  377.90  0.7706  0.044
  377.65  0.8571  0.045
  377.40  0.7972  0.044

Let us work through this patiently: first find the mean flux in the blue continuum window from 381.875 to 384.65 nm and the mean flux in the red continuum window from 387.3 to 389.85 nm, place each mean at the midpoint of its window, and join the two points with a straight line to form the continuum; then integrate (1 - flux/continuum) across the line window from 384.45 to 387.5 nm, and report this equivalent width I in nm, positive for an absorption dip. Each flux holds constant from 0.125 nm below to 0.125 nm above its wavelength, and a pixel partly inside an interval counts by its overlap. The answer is -0.49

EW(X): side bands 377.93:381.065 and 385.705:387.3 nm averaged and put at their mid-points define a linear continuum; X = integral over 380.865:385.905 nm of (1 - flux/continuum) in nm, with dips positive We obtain 0.621 nm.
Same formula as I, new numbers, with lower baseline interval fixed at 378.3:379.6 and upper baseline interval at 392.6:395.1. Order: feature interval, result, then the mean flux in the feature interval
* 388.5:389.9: -0.20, 0.676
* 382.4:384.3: 0.46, 0.521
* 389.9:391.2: -0.44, 0.766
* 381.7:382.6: 0.08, 0.643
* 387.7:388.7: -0.13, 0.687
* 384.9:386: -0.10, 0.711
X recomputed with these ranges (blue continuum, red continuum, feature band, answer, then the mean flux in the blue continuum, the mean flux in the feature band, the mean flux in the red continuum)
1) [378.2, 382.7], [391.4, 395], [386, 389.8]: -0.416 nm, 0.723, 0.712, 0.583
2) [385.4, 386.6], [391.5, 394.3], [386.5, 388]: -0.086 nm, 0.721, 0.729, 0.545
